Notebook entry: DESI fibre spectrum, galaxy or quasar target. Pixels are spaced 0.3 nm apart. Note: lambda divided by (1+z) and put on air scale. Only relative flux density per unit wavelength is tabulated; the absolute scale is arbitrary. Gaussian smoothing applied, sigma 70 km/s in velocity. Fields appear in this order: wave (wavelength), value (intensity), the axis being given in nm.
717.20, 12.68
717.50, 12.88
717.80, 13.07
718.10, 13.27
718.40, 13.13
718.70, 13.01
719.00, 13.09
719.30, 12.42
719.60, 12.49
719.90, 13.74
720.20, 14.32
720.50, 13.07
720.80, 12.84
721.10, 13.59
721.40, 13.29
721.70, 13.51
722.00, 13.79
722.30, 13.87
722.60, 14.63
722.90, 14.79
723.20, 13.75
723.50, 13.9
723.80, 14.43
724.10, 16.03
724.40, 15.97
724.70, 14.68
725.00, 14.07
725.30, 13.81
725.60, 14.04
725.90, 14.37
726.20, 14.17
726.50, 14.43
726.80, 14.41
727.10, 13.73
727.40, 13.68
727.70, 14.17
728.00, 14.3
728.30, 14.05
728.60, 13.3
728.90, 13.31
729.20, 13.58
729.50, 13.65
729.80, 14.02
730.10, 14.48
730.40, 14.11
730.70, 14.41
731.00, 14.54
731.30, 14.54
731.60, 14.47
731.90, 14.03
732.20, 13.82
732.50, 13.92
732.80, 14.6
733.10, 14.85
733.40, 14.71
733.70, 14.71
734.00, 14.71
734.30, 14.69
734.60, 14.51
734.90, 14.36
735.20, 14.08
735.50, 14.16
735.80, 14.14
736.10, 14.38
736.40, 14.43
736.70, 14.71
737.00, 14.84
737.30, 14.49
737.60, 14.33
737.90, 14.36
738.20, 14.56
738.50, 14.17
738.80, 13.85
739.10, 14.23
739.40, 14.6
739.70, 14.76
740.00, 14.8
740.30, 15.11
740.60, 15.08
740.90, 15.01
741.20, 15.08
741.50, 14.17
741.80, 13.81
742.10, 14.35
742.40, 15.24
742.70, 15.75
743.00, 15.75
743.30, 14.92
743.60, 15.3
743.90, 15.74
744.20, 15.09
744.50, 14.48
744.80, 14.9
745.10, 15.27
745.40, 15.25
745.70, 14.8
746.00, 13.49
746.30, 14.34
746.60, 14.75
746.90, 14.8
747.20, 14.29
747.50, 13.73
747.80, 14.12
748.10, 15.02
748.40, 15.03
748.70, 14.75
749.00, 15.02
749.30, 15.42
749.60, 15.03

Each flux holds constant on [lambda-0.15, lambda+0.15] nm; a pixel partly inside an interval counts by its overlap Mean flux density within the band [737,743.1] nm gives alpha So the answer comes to 14.7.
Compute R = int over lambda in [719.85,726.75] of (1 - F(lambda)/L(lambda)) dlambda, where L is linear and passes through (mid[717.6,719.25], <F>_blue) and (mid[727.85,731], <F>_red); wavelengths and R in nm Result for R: -0.35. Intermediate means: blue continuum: 13.1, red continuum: 14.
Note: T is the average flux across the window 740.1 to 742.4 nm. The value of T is 14.7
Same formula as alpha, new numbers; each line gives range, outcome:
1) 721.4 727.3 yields 14.3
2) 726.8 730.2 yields 13.9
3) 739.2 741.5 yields 14.9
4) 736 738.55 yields 14.5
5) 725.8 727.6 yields 14.1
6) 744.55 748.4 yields 14.6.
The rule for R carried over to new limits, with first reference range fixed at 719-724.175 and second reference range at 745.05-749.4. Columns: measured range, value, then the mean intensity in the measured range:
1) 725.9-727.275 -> -0.03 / 14.2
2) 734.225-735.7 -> -0.01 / 14.3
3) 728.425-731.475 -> 0.01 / 14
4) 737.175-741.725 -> -0.06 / 14.6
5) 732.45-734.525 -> -0.07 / 14.6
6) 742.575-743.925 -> -0.09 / 15.5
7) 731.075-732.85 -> -0.01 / 14.2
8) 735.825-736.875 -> -0.02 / 14.5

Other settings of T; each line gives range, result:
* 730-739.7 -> 14.4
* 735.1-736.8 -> 14.3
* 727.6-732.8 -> 14.1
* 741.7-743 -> 14.9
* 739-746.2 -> 14.9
